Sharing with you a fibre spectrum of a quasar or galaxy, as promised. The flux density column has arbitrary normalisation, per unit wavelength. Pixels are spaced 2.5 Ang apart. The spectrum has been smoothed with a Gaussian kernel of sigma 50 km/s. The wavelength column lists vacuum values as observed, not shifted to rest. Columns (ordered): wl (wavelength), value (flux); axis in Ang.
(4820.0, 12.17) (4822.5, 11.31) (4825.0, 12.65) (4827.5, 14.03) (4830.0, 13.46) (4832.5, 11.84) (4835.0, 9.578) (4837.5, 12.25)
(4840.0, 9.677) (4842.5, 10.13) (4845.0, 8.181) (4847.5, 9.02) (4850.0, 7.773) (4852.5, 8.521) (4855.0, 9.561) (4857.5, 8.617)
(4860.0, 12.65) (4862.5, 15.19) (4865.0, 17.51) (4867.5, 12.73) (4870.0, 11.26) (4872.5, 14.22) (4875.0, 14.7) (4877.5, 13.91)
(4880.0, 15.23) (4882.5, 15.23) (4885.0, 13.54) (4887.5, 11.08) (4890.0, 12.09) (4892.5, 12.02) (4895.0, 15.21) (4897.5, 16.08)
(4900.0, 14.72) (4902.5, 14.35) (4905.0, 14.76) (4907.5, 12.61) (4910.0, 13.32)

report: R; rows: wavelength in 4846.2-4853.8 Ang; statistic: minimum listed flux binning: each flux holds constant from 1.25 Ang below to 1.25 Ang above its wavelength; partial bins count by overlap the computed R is 7.773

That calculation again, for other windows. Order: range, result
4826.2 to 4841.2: 9.578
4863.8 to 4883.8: 11.26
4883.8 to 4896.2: 11.08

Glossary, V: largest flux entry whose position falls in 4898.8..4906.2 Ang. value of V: 14.76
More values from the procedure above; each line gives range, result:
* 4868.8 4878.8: 14.7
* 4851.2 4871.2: 17.51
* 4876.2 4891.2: 15.23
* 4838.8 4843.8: 10.13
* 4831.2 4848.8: 12.25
